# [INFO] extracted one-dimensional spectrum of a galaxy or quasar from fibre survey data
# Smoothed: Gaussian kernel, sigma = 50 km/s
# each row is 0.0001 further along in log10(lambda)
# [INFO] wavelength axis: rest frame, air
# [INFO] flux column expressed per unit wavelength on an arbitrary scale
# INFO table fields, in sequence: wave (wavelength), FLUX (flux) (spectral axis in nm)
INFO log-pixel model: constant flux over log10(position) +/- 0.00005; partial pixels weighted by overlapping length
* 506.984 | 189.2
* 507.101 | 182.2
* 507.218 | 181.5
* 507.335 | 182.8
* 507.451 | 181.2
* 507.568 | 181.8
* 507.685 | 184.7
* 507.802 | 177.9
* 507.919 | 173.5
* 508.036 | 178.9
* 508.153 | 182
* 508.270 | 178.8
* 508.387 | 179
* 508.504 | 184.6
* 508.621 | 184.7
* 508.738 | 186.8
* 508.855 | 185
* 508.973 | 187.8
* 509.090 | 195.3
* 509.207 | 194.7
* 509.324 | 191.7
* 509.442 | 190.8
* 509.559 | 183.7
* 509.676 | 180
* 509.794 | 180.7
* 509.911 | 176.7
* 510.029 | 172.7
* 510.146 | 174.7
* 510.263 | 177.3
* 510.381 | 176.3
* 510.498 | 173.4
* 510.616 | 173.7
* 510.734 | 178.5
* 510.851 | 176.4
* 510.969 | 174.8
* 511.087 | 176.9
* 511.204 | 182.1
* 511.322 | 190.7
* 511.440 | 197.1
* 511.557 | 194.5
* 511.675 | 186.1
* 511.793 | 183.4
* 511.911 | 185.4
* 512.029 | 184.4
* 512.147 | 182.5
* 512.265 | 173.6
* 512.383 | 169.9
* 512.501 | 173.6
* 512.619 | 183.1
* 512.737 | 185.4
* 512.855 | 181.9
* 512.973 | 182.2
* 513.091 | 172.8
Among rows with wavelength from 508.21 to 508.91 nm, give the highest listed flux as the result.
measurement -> 186.8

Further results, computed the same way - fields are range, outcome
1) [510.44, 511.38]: 190.7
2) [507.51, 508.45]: 184.7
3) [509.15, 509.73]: 194.7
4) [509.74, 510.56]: 180.7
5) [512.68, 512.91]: 185.4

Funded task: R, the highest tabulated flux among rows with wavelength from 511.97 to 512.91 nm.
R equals 185.4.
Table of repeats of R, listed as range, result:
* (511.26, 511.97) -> 197.1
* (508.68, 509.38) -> 195.3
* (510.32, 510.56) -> 176.3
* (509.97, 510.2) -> 174.7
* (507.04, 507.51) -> 182.8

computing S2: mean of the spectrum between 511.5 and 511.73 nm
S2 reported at 190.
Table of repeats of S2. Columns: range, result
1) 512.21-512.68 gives 175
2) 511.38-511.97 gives 189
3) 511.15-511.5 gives 190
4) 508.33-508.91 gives 184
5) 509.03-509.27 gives 195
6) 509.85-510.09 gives 175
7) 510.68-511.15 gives 177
